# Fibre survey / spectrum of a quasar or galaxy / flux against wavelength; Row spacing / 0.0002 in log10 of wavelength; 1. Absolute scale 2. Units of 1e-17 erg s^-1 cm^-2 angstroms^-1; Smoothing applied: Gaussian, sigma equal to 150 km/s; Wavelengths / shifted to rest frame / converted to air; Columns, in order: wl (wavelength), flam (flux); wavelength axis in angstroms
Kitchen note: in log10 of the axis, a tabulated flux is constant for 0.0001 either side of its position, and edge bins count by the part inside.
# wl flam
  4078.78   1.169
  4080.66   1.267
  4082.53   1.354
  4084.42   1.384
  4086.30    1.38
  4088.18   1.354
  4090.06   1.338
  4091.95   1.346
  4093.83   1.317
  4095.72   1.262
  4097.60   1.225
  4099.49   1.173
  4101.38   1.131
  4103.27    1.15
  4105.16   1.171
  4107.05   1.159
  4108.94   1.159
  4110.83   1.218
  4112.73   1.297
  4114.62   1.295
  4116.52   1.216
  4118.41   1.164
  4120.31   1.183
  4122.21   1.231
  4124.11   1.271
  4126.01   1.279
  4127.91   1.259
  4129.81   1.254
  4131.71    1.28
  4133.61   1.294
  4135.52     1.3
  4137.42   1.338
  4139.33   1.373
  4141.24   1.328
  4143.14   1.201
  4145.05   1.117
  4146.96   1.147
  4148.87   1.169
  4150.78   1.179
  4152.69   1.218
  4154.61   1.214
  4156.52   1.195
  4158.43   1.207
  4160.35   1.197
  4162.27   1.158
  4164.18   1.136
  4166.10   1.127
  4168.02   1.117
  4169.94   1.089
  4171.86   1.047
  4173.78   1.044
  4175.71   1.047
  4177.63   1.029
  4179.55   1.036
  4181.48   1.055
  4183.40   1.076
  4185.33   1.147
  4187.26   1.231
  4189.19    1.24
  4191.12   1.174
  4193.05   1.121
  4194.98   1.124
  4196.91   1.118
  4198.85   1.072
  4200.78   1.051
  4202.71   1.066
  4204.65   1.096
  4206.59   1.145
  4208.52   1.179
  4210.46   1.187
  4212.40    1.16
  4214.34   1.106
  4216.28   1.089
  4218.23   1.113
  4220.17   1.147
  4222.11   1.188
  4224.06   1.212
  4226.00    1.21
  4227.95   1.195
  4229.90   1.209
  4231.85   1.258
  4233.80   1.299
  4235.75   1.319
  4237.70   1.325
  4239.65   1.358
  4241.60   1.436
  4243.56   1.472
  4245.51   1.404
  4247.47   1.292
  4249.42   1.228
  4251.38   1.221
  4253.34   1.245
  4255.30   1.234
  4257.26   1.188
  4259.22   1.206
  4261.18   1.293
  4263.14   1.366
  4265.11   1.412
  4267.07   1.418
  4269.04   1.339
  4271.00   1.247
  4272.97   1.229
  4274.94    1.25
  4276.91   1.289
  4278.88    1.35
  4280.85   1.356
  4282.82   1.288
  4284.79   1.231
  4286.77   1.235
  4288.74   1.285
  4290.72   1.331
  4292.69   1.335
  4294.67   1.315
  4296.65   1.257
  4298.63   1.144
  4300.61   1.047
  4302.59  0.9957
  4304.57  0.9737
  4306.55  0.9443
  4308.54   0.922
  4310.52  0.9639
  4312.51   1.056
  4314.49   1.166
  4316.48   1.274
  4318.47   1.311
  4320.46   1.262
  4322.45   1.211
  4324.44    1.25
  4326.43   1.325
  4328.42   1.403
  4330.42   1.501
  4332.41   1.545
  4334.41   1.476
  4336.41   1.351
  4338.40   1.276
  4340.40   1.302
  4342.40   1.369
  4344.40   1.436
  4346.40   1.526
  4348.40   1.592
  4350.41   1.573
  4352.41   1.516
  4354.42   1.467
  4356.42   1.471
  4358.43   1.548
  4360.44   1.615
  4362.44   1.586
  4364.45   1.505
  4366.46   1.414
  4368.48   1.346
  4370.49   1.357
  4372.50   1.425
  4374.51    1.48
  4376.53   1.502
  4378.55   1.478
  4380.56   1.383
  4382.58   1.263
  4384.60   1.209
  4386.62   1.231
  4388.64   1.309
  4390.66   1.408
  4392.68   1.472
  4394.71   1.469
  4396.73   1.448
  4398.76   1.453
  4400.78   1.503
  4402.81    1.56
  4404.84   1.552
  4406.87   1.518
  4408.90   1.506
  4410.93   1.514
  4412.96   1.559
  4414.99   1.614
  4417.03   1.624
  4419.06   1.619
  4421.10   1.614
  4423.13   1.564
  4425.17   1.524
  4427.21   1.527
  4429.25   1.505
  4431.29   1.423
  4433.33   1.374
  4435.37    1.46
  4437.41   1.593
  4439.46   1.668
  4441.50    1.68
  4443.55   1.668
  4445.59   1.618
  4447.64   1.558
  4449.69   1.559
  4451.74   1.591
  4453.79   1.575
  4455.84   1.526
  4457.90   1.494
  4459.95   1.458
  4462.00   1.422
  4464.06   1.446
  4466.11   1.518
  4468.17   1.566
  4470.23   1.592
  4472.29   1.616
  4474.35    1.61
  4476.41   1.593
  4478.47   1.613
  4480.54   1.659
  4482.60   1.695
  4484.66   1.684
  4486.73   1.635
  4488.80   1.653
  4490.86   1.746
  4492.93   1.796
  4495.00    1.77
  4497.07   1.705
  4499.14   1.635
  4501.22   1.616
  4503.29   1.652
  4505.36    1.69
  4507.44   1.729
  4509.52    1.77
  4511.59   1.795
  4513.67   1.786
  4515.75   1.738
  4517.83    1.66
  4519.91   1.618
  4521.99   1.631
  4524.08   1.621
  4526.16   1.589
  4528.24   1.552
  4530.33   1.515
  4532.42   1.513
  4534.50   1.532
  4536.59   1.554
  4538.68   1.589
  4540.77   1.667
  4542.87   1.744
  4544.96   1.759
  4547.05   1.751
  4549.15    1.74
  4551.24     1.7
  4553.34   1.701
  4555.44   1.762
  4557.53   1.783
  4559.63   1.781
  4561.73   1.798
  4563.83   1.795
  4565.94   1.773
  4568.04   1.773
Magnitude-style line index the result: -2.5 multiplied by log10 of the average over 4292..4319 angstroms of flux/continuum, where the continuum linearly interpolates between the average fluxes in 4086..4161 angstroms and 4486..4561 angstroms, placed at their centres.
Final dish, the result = 0.28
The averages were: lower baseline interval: 1.24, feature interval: 1.12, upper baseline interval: 1.68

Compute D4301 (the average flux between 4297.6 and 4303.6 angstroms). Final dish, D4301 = 1.06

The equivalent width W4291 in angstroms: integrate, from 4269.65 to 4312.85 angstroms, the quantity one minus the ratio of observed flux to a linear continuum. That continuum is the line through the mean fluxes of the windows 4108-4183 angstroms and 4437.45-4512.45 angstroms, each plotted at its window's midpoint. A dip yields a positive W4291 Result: 6.1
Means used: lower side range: 1.19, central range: 1.19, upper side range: 1.63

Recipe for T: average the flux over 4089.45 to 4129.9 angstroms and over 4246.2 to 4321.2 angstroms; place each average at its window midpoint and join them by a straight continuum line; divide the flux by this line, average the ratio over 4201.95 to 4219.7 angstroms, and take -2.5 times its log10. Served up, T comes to 0.09 mag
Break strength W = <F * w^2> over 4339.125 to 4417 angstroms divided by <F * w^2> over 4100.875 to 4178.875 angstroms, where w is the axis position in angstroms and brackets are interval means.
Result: 1.37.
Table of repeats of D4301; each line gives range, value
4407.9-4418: 1.56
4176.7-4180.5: 1.03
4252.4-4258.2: 1.22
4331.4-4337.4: 1.46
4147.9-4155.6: 1.19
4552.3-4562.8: 1.77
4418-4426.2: 1.58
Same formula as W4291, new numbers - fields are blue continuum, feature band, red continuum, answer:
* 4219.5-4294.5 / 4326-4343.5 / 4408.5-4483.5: 0.0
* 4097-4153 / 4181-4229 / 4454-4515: 6.4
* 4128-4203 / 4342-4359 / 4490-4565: -0.8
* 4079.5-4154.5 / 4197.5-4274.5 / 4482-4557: 7.9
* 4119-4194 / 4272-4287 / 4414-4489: 0.7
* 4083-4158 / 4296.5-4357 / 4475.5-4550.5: 7.5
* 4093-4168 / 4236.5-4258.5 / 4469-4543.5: 0.7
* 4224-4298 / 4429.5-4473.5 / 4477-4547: 0.9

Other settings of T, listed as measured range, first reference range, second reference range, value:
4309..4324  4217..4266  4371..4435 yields 0.17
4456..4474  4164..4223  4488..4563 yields 0.04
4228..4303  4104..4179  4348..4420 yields 0.05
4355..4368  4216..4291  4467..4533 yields -0.05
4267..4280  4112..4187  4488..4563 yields 0.05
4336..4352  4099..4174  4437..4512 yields 0.02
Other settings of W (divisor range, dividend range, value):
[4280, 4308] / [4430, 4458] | 1.40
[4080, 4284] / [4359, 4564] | 1.47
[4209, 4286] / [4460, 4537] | 1.45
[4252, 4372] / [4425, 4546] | 1.33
